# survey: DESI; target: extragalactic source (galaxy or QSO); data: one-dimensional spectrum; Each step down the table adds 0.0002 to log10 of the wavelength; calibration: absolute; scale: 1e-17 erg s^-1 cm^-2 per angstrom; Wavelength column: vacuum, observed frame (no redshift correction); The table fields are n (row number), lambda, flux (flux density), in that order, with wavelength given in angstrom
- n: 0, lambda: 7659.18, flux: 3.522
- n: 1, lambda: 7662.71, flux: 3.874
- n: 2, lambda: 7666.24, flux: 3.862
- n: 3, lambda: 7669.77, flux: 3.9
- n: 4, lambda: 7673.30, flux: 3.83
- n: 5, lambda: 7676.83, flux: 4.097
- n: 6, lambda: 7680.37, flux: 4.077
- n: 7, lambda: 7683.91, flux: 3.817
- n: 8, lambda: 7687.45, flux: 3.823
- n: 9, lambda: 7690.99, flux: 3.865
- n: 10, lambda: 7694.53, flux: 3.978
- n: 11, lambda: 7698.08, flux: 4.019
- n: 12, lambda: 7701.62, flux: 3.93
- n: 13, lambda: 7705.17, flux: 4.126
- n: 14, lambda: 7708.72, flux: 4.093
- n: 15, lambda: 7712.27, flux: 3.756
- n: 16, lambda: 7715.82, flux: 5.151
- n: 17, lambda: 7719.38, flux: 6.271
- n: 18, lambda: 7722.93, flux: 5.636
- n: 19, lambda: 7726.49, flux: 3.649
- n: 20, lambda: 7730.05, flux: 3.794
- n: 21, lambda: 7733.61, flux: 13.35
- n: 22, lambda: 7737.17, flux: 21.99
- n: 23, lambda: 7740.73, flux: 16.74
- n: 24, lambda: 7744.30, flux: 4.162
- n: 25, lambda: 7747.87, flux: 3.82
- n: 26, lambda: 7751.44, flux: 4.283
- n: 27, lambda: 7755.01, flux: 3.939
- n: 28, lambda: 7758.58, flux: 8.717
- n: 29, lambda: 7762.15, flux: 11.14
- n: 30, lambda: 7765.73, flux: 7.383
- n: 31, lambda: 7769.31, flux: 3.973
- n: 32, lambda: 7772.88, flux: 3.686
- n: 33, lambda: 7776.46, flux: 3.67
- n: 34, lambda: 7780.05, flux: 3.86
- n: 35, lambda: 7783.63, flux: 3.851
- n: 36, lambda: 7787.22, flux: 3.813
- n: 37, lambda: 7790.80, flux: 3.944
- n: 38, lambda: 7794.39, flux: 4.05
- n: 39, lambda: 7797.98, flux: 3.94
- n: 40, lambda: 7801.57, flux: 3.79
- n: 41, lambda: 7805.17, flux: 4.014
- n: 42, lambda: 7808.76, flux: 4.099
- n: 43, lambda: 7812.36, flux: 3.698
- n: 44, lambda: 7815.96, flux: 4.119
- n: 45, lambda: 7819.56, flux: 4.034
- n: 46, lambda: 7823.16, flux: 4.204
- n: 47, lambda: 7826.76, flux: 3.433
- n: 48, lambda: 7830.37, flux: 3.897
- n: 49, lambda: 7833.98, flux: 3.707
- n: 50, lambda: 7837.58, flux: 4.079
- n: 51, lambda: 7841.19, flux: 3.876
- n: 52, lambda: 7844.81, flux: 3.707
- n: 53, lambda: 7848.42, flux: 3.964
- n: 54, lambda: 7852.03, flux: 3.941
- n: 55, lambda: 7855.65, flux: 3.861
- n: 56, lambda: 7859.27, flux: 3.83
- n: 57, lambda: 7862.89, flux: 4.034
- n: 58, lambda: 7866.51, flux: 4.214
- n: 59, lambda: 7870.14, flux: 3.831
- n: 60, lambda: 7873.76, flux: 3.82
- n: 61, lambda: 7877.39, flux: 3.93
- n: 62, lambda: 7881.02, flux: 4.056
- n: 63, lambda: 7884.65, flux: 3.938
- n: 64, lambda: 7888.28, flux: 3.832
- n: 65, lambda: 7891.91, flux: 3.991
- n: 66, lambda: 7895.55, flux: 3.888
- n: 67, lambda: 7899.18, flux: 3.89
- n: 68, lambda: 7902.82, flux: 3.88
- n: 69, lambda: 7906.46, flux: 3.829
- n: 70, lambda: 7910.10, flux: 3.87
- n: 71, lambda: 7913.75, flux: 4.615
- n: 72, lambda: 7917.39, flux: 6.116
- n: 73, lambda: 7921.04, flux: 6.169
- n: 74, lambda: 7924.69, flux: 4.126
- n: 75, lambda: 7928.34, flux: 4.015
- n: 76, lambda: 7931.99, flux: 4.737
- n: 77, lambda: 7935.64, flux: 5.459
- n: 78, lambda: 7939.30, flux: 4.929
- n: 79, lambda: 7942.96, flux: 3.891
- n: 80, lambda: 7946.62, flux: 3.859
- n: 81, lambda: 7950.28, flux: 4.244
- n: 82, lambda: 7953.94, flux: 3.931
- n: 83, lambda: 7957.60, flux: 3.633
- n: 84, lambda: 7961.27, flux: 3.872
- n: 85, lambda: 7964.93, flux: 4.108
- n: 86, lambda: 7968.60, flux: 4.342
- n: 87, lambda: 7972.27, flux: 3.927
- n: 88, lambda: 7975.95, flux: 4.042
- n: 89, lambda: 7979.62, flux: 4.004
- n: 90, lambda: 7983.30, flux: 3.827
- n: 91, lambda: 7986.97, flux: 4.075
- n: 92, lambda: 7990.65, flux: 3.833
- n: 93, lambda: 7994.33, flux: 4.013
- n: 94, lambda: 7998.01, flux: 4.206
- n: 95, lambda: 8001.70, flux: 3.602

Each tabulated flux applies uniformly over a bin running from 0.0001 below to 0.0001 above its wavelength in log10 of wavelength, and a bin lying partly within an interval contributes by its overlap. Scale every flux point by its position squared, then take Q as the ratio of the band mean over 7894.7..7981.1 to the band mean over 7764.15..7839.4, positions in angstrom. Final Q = 1.10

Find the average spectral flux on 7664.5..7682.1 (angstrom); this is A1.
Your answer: 3.95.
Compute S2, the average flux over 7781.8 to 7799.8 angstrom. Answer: 3.92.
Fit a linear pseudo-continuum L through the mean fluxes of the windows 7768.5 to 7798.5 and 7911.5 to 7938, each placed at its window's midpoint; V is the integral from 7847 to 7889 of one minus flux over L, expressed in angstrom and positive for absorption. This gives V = 5.6 angstrom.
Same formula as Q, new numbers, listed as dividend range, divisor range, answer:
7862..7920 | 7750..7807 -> 0.87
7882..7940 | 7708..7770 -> 0.62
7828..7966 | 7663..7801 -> 0.79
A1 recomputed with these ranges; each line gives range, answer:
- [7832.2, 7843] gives 3.89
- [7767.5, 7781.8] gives 3.8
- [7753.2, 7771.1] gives 7.03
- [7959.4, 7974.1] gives 4.06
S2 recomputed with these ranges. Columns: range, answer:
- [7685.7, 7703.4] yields 3.92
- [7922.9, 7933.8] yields 4.29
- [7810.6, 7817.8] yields 3.91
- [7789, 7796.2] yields 4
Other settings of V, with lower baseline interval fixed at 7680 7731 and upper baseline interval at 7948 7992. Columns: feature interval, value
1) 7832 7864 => 1.83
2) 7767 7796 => 1.92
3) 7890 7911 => 0.89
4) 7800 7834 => 2.01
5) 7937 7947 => -0.79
